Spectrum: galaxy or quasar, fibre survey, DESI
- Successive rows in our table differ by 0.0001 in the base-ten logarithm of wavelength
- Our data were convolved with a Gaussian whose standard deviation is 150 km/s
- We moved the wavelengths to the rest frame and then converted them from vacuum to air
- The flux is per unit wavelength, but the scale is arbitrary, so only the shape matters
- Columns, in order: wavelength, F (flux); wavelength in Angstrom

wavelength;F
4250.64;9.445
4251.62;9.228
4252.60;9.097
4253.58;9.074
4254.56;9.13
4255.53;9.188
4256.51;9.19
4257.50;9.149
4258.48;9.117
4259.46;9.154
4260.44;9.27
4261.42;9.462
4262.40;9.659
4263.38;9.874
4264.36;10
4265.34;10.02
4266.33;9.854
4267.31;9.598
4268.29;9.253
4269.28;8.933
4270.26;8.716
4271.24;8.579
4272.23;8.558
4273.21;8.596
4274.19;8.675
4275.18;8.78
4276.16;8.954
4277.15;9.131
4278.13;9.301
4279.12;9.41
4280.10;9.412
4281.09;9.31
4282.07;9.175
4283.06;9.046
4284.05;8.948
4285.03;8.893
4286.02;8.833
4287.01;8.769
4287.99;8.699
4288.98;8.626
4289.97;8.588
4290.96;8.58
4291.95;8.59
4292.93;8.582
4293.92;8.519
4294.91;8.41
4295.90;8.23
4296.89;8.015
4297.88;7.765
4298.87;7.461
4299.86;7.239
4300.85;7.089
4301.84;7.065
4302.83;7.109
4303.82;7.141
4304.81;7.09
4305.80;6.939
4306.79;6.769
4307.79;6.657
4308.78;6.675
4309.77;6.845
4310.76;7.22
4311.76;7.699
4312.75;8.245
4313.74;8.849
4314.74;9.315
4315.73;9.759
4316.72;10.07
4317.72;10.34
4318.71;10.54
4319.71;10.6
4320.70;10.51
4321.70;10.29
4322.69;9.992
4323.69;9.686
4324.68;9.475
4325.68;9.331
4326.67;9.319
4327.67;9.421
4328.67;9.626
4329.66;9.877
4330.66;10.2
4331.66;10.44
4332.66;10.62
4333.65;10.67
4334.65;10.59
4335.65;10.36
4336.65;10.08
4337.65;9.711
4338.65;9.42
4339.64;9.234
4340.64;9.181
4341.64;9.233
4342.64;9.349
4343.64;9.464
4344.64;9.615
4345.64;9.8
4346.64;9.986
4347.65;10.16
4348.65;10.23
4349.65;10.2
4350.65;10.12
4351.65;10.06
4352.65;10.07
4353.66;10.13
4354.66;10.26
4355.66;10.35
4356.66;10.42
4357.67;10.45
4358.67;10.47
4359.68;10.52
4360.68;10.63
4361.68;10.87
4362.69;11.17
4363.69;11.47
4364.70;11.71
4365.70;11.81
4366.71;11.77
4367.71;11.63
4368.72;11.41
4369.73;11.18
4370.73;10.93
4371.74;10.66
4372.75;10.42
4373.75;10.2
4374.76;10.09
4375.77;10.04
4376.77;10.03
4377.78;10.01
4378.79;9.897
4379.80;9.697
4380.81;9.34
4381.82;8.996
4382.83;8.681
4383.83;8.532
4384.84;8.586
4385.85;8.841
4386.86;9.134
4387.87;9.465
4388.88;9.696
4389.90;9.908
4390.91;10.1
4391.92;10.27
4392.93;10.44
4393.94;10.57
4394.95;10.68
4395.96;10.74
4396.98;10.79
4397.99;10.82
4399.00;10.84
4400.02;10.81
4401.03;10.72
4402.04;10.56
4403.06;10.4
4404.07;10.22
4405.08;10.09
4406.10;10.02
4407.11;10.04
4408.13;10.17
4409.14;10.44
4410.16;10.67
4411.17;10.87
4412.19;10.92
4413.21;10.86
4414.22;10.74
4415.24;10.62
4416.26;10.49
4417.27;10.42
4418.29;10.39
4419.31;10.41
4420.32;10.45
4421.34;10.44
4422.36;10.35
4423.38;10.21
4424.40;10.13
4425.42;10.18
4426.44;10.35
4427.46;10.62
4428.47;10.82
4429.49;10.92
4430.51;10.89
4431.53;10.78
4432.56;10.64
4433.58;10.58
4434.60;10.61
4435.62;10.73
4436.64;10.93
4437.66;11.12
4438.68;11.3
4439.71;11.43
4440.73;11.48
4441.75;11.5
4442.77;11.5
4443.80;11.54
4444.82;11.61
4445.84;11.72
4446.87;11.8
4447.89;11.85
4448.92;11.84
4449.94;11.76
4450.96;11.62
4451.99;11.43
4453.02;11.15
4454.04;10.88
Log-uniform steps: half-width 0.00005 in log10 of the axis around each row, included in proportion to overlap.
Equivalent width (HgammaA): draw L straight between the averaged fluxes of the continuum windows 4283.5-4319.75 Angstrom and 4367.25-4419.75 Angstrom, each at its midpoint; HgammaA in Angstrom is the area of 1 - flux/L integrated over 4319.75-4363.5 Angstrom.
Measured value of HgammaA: -4.6 Angstrom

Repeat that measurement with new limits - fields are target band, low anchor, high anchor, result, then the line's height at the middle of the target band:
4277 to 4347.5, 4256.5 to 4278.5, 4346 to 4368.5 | 7.0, 9.93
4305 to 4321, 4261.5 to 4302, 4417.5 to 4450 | 1.3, 9.24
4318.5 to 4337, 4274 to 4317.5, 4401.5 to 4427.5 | -2.5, 8.87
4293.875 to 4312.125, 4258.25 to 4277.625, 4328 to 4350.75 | 4.2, 9.56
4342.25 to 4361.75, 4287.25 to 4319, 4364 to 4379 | -0.2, 10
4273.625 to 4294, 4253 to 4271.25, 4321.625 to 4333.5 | 1.3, 9.52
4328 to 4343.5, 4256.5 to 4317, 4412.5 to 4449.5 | -0.9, 9.35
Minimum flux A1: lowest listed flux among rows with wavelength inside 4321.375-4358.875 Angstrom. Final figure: 9.181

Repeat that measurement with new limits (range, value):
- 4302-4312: 6.657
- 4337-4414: 8.532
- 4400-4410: 10.02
